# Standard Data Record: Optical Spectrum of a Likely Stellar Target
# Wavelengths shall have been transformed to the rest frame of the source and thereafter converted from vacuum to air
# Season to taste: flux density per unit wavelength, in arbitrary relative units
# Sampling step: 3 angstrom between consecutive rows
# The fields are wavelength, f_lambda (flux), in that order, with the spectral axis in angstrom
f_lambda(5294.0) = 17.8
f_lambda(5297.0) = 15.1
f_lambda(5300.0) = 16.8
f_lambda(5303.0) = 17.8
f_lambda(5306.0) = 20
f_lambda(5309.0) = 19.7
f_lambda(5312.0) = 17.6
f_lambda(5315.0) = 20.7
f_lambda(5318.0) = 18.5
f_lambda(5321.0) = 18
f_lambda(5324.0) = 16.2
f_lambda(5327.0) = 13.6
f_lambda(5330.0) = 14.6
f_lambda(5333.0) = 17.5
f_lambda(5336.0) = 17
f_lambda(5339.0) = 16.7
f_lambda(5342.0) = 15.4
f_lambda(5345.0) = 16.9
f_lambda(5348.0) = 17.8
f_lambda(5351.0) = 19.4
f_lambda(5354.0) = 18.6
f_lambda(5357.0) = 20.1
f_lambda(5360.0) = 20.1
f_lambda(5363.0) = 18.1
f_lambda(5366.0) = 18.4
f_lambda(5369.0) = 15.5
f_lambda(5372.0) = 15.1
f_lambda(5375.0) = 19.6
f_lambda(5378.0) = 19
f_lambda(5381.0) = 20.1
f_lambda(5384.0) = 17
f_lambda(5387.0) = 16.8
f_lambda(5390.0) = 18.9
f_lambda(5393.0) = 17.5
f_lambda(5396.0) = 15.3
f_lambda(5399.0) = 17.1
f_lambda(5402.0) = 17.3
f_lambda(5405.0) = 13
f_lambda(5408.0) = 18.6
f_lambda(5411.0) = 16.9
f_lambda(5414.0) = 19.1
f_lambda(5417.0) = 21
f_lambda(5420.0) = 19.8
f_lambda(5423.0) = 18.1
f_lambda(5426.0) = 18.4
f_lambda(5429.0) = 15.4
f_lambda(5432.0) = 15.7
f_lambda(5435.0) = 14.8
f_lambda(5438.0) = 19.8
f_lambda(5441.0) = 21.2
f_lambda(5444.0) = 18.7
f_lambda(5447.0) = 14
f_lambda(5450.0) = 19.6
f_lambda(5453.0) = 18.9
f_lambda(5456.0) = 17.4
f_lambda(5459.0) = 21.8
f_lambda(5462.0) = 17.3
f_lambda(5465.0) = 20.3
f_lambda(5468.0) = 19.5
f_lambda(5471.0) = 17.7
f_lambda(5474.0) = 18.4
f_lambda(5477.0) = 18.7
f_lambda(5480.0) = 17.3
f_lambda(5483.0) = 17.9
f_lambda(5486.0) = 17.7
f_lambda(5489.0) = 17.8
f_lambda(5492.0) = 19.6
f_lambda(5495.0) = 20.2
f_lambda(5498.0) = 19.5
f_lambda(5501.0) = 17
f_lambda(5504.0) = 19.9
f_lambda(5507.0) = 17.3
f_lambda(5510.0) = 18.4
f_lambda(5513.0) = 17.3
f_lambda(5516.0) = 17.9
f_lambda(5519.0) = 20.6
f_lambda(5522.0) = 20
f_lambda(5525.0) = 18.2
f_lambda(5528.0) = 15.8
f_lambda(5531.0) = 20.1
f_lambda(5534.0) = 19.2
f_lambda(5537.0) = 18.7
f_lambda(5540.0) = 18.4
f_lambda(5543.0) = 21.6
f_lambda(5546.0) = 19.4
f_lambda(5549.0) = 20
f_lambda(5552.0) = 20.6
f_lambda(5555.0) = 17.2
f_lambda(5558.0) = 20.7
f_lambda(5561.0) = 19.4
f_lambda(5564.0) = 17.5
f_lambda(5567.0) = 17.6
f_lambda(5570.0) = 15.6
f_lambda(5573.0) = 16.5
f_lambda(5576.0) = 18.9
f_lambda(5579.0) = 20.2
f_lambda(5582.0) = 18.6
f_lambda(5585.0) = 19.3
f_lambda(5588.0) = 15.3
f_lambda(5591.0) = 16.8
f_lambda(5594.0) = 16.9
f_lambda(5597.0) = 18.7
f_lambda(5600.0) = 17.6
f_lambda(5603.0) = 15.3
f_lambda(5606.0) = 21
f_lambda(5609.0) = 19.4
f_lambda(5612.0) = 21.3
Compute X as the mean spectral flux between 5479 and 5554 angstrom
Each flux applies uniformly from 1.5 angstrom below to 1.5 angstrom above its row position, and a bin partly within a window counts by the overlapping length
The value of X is 18.8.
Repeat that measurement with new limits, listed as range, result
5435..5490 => 18.5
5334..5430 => 17.8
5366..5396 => 17.6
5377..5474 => 18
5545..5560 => 19.6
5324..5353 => 16.6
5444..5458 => 17.8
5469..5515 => 18.3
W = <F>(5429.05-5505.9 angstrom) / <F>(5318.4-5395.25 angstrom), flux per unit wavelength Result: 1.0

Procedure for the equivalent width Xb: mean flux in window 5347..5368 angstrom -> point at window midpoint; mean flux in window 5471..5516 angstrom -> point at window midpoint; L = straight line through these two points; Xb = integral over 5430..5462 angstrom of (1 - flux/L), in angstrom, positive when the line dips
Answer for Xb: 0.7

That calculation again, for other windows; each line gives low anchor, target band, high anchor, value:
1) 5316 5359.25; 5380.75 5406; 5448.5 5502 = 1.30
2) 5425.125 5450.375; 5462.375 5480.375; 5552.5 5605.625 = -1.17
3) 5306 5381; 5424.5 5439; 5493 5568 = 1.26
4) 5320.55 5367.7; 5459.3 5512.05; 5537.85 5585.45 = -0.69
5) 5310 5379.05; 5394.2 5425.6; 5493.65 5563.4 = 0.78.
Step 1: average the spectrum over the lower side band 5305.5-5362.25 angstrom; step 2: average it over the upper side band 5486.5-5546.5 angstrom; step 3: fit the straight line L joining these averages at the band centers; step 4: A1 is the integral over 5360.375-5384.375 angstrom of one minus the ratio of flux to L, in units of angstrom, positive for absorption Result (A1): 0.0 angstrom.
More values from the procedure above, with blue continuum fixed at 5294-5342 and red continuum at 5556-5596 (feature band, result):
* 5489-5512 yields -1.29 angstrom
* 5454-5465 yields -0.87 angstrom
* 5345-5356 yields -0.68 angstrom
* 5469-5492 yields -0.49 angstrom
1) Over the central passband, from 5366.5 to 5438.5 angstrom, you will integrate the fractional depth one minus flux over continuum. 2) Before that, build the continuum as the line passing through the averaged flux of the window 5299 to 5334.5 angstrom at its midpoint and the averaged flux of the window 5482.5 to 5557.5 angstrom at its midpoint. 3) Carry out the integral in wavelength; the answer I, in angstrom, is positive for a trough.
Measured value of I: 2.6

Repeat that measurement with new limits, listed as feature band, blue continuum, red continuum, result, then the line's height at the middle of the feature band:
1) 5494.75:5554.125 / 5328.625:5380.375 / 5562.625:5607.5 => -4.19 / 17.7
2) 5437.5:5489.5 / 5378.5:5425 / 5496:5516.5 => -1.39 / 18.1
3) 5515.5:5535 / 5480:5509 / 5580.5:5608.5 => -0.64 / 18.3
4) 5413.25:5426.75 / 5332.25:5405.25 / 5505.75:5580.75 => -1.07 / 17.9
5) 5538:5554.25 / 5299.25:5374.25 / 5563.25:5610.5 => -1.86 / 17.8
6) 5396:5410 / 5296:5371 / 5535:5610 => 1.15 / 17.8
